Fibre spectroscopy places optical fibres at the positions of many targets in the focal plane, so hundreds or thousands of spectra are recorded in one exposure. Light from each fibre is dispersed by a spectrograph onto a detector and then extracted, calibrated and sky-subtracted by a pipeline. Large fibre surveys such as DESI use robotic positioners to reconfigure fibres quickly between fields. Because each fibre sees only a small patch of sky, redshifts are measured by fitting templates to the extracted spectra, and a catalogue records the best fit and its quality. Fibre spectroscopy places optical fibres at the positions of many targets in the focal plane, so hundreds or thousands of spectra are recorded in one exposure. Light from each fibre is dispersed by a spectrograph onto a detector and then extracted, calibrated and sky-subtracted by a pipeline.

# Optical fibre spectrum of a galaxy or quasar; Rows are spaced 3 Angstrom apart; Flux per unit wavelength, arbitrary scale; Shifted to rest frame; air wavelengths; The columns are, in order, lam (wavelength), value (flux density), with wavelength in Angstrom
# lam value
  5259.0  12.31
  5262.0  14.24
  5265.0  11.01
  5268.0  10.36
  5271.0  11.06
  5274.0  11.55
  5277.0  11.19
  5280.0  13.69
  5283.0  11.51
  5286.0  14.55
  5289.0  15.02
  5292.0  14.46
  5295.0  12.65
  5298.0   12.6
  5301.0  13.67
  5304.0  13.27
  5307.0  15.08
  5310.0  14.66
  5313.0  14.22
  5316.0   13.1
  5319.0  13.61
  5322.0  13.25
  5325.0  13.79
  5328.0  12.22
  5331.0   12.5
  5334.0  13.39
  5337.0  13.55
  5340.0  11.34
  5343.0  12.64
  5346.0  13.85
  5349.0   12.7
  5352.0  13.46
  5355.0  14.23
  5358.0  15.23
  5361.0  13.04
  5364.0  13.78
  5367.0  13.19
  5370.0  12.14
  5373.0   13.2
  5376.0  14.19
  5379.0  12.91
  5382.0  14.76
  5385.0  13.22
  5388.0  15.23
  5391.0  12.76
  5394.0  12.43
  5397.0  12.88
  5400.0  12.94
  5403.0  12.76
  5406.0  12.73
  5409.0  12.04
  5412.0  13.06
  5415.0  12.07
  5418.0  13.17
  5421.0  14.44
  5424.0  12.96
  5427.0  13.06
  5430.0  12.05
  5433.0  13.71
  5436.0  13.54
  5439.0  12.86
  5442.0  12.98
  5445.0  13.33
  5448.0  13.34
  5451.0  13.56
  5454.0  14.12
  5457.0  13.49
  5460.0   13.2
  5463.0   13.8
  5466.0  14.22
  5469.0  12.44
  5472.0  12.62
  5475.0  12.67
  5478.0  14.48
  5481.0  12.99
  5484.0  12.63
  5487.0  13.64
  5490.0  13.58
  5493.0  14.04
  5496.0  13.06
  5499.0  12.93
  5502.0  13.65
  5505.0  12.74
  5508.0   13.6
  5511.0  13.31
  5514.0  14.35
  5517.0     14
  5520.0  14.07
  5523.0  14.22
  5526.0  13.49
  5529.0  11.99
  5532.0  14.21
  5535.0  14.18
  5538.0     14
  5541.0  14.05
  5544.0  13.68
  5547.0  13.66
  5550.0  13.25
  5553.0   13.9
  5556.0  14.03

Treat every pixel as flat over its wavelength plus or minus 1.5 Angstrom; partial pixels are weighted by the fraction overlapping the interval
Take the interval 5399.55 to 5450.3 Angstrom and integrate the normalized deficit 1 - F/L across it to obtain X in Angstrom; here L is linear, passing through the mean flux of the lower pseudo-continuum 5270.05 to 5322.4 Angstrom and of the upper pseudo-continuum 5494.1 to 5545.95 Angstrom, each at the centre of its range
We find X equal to 1.8 Angstrom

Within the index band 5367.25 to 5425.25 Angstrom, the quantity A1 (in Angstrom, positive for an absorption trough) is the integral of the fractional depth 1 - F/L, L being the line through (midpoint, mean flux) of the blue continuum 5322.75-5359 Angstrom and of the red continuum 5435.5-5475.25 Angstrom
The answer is 0.47 Angstrom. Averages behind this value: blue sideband 13.2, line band 13.2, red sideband 13.3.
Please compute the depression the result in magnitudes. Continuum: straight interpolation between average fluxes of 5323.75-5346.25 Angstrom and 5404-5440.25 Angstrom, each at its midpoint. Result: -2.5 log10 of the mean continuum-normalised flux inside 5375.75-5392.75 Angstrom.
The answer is -0.07 mag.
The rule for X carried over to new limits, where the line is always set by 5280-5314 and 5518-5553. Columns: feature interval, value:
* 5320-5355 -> 1.9 Angstrom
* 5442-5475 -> 0.9 Angstrom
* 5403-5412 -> 0.8 Angstrom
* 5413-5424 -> 0.5 Angstrom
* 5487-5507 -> 0.5 Angstrom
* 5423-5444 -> 1.1 Angstrom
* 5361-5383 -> 0.6 Angstrom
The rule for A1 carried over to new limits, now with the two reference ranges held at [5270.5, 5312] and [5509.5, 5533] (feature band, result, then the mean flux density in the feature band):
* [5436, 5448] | 0.35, 13.2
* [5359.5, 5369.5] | 0.14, 13.2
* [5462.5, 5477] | 0.48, 13.2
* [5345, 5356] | -0.11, 13.5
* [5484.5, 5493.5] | 0.03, 13.6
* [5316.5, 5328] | 0.00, 13.3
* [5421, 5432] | 0.44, 13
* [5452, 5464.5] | -0.06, 13.6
